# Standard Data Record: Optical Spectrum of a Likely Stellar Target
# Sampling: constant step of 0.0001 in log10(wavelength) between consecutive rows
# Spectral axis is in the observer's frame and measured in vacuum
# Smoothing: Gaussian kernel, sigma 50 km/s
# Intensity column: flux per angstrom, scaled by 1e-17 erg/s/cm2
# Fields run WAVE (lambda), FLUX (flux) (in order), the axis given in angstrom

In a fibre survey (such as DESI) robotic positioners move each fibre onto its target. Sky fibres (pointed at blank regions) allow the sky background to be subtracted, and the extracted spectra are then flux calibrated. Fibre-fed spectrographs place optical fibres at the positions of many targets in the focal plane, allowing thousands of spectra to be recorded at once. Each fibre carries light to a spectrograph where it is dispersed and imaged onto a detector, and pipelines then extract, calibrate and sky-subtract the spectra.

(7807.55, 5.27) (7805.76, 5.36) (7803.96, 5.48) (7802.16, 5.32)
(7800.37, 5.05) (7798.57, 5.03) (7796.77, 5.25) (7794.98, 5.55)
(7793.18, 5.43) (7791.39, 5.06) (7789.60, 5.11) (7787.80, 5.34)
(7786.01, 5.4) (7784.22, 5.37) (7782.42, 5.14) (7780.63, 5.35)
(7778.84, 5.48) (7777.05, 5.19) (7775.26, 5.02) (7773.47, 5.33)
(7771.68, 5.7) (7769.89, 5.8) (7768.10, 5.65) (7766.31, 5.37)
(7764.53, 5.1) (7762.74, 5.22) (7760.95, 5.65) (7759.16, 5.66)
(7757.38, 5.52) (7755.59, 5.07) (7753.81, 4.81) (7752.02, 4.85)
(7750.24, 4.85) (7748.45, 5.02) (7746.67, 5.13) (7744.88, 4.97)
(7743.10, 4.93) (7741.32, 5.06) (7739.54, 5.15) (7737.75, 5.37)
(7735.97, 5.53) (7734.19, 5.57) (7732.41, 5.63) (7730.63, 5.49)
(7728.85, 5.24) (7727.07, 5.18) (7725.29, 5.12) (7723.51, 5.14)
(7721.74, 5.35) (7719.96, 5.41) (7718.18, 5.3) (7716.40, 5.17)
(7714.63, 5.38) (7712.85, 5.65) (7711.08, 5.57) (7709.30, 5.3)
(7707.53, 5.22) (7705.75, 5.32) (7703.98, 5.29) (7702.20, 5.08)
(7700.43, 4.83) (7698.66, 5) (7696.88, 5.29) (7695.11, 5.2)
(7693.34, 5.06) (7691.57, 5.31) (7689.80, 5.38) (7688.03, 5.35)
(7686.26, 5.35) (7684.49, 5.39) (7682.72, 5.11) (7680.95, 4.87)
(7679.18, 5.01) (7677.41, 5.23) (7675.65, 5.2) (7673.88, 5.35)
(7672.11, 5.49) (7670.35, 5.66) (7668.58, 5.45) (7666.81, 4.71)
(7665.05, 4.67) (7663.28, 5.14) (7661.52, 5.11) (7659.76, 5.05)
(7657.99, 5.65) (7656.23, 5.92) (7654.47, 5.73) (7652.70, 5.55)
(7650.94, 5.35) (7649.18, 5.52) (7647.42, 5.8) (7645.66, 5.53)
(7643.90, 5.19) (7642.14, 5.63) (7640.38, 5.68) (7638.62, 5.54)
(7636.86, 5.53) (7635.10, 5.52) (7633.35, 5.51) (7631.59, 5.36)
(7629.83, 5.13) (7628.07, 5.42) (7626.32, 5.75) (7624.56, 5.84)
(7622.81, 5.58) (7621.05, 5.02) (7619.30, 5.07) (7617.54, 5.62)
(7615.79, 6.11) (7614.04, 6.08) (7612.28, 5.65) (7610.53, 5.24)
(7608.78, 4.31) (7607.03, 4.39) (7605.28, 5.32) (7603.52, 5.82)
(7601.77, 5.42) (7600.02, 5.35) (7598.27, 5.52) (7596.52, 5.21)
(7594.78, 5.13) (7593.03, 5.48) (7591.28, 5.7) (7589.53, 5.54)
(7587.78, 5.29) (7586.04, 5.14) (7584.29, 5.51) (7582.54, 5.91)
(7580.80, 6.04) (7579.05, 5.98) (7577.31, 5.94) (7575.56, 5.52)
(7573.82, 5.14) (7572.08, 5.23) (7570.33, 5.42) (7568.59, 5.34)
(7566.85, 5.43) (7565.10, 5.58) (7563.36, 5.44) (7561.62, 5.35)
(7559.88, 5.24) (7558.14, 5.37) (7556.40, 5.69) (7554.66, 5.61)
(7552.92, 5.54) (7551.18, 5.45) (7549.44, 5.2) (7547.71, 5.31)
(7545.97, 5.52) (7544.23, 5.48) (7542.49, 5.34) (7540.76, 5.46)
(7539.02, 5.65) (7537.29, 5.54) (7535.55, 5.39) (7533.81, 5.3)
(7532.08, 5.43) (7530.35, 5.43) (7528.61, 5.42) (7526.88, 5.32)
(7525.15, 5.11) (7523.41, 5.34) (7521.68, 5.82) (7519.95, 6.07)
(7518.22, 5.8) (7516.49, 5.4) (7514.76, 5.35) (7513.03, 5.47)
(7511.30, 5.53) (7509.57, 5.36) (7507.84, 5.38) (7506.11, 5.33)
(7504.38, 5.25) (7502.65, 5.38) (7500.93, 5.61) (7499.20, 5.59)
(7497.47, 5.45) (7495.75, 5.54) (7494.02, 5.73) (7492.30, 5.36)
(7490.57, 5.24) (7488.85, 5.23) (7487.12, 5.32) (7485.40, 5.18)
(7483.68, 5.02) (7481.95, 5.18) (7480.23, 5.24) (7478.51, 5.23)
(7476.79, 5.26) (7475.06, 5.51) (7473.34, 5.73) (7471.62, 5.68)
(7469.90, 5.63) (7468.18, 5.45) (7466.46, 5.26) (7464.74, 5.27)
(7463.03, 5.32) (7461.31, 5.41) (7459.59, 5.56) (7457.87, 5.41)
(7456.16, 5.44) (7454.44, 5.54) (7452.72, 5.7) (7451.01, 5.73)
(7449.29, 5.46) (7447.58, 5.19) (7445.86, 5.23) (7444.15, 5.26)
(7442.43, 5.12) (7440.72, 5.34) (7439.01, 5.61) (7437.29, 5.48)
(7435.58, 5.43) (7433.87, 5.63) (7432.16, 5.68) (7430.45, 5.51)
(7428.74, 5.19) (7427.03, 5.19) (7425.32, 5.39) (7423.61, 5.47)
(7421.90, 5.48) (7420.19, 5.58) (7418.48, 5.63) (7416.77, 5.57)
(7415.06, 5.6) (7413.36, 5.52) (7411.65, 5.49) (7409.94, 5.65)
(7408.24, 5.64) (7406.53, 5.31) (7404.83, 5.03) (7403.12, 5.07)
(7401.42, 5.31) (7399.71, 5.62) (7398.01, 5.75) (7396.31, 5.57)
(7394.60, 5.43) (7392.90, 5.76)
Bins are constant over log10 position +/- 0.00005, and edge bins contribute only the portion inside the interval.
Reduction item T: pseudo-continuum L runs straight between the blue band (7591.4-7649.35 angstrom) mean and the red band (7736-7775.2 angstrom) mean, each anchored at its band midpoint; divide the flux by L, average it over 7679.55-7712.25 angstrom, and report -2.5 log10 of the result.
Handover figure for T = 0.02 mag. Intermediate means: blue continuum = 5.44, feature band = 5.22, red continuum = 5.25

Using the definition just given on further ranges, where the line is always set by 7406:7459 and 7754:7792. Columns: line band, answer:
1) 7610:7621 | -0.04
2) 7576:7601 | -0.03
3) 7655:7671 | 0.02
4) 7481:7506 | 0.02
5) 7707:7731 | 0.01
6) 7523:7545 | 0.01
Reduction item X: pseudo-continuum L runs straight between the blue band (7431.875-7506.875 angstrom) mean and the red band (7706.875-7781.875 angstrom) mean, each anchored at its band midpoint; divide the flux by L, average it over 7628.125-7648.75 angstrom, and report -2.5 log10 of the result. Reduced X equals -0.03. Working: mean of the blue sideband 5.41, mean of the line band 5.49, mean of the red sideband 5.3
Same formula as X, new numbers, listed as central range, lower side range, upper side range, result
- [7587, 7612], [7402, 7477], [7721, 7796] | 0.02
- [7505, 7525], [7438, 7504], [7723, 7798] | -0.03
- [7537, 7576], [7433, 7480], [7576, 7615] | 0.00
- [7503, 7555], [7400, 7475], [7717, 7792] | -0.01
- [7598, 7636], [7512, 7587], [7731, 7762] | 0.00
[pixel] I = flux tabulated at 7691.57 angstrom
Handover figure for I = 5.31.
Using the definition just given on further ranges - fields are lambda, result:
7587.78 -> 5.29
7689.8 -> 5.38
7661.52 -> 5.11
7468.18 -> 5.45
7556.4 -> 5.69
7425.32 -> 5.39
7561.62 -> 5.35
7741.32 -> 5.06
